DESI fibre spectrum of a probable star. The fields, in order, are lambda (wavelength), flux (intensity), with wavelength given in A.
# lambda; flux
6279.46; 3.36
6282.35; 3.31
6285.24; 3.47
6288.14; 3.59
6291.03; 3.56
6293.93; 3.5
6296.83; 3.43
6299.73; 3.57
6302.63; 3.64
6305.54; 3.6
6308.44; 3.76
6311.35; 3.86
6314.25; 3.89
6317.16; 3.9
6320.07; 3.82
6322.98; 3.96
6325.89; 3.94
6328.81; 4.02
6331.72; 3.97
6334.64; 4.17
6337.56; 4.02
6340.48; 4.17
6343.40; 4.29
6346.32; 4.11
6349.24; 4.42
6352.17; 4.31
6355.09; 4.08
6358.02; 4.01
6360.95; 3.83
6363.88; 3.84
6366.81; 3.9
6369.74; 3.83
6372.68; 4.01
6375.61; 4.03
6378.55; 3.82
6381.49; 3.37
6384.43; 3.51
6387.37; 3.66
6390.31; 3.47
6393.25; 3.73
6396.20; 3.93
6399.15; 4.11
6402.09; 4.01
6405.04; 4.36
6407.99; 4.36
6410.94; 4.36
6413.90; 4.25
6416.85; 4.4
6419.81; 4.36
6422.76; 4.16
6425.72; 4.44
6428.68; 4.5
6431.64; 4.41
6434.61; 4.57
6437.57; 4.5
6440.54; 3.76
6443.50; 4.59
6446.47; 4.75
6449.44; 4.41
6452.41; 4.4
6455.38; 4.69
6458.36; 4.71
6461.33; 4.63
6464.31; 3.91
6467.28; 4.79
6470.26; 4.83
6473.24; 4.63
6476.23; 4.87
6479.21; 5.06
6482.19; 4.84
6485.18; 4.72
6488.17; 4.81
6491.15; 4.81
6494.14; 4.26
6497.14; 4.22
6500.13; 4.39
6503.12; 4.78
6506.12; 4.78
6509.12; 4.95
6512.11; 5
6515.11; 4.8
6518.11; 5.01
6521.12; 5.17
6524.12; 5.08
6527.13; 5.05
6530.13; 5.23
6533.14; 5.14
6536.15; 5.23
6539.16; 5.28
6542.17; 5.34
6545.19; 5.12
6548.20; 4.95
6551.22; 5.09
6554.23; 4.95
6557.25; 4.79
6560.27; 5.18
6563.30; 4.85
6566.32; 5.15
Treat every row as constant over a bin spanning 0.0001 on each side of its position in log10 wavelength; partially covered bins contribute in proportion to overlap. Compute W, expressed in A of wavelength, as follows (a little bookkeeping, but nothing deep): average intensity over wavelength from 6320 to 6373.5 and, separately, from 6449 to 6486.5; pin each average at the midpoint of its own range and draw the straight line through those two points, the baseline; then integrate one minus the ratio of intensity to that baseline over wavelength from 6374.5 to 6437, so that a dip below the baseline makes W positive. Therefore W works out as 3.7 A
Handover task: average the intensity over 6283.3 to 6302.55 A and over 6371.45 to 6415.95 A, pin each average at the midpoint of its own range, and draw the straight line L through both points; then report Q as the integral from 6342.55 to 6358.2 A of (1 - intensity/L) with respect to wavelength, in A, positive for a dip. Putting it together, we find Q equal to -1.9 A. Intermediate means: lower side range 3.52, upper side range 3.94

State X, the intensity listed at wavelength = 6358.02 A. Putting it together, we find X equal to 4.01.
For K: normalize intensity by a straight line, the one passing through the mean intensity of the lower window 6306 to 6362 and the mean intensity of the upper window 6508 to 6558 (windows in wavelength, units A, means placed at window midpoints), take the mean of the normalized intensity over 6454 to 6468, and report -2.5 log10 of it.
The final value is 0.04 mag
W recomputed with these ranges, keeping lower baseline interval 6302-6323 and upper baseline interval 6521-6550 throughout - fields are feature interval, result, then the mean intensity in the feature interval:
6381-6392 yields 1.89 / 3.52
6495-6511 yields 1.10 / 4.62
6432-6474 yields 1.34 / 4.51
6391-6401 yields 0.97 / 3.89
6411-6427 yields 0.45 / 4.32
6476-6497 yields 0.57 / 4.73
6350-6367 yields 0.25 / 4.02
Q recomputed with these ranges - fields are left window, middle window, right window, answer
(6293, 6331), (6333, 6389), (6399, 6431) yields 0.8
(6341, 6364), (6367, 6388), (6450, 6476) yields 2.3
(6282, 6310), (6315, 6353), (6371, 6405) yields -4.3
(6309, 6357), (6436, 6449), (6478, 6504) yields 0.2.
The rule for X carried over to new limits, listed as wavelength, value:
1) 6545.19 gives 5.12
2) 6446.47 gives 4.75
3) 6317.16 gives 3.9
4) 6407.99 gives 4.36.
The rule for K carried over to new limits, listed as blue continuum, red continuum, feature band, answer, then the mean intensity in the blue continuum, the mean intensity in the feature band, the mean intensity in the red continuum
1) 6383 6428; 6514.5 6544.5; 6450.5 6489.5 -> -0.011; 4.08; 4.68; 5.14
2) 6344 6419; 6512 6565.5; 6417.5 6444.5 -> -0.007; 4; 4.36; 5.07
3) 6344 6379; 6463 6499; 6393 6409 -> 0.034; 4.03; 4.1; 4.65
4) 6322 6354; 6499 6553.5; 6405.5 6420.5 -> 0.035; 4.13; 4.34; 5.03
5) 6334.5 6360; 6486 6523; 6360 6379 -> 0.094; 4.17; 3.9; 4.75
